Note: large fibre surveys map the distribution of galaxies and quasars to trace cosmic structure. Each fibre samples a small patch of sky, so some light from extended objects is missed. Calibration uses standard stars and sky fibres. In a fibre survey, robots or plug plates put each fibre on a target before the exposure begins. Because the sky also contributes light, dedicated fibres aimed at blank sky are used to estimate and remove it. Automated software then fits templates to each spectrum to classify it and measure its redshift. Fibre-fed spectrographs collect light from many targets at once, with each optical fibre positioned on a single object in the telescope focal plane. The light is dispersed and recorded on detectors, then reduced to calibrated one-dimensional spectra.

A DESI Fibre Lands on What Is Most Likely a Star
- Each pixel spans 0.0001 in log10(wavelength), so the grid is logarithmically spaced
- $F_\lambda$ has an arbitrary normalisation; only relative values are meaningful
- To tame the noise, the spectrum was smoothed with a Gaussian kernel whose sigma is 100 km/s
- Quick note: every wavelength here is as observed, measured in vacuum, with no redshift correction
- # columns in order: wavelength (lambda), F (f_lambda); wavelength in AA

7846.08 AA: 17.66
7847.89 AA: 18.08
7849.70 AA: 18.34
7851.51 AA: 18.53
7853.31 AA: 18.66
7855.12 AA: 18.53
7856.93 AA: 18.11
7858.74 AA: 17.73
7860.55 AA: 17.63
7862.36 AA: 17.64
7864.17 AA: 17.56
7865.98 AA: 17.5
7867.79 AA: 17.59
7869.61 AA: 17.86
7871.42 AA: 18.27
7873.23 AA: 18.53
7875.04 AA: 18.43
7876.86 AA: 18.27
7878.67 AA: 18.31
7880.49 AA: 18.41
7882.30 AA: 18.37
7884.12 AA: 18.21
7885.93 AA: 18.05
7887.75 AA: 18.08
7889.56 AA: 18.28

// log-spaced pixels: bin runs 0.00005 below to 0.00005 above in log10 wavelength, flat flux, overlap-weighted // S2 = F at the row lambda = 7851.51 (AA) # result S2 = 18.53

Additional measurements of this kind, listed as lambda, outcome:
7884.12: 18.21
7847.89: 18.08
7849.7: 18.34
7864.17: 17.56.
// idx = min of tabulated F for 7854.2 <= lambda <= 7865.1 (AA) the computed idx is 17.56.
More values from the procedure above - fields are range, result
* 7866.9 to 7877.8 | 17.59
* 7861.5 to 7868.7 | 17.5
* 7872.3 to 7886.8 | 18.05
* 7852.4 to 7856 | 18.53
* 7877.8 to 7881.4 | 18.31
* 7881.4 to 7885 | 18.21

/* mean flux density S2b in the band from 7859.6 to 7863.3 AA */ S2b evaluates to 17.6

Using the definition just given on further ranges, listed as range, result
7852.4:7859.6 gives 18.3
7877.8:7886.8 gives 18.3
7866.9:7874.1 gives 18.1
